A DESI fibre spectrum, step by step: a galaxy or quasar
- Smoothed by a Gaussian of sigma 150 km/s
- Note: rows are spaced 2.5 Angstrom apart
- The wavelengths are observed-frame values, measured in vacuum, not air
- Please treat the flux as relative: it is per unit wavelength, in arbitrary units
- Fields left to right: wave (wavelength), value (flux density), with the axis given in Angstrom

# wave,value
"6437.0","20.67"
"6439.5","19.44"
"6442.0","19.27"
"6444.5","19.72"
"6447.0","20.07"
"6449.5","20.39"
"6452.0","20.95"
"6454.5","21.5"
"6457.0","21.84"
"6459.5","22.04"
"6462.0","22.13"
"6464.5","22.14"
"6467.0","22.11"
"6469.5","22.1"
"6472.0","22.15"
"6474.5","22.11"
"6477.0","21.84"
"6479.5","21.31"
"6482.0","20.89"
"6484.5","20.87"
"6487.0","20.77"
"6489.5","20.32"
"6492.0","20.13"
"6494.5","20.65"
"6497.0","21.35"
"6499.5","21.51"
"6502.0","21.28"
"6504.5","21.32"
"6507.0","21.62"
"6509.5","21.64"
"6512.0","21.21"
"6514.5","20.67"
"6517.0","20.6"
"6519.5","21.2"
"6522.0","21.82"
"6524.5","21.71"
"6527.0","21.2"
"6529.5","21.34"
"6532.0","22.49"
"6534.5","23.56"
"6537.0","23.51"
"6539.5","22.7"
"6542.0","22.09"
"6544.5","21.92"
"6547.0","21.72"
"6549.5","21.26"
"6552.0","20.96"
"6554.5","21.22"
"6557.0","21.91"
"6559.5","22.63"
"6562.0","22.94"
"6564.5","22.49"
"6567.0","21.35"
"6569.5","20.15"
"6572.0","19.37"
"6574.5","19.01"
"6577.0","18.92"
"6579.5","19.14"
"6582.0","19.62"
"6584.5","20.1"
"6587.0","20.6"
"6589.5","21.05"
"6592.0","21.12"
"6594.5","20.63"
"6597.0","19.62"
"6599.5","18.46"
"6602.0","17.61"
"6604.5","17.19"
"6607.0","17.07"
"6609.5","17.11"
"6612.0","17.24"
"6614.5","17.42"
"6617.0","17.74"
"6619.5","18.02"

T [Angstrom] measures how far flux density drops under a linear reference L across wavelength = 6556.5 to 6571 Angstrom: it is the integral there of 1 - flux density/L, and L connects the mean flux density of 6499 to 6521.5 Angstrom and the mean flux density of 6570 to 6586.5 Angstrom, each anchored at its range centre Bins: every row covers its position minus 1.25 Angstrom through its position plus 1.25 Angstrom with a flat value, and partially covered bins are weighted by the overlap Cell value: -1.5 Angstrom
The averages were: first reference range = 21.2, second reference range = 19.5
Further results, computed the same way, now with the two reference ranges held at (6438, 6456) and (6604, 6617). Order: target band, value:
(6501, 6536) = -4.9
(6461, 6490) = -2.8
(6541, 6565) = -4.7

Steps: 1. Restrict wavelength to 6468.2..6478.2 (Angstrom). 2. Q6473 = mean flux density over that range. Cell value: 22.1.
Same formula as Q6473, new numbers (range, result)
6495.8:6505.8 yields 21.4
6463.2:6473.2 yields 22.1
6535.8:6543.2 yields 22.8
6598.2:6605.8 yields 17.8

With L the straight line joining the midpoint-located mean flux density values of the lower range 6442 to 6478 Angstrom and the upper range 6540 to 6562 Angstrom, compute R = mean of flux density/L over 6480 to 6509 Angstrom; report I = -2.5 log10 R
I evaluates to 0.03 mag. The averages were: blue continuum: 21.4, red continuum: 21.8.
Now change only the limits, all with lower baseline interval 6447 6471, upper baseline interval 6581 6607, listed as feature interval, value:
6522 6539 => -0.09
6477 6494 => 0.02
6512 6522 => -0.02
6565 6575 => -0.02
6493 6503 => -0.01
